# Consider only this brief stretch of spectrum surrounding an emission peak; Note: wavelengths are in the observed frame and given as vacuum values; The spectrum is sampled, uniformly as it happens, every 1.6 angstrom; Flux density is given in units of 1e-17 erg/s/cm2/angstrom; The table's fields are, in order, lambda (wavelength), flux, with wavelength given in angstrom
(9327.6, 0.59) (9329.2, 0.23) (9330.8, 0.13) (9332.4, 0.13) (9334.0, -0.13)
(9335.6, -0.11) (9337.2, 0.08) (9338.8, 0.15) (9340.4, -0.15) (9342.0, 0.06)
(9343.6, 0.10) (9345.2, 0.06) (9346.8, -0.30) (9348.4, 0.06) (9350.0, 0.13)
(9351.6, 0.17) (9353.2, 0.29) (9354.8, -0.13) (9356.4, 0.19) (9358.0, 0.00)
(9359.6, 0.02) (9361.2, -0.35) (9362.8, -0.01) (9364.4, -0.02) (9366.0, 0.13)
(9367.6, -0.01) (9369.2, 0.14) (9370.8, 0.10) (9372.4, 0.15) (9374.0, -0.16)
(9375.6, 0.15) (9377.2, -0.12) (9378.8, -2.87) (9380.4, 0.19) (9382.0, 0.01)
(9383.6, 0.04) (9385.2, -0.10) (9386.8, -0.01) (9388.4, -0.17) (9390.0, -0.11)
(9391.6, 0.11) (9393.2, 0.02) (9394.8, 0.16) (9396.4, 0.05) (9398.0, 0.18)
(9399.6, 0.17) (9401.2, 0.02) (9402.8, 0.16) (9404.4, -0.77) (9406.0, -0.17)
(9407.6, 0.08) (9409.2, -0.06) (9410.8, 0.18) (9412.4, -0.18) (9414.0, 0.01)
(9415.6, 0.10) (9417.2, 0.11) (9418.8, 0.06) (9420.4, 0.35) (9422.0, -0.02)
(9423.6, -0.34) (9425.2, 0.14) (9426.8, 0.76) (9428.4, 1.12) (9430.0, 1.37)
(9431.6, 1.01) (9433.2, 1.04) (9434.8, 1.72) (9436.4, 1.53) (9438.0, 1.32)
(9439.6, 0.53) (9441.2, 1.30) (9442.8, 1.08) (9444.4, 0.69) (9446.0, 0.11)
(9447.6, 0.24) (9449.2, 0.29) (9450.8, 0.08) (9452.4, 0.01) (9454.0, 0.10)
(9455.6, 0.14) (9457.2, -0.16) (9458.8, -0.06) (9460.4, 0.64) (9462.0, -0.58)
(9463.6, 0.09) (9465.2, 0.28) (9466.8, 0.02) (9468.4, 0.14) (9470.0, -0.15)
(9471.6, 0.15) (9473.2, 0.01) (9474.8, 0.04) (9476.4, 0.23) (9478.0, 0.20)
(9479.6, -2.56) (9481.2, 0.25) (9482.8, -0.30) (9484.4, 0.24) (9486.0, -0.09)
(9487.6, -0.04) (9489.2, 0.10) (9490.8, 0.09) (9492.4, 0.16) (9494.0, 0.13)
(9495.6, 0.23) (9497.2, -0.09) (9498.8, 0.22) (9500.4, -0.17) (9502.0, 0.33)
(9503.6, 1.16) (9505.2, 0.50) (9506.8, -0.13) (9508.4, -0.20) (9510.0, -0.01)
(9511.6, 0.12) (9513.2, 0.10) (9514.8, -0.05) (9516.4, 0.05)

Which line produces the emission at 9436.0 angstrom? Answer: [O II] 3727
